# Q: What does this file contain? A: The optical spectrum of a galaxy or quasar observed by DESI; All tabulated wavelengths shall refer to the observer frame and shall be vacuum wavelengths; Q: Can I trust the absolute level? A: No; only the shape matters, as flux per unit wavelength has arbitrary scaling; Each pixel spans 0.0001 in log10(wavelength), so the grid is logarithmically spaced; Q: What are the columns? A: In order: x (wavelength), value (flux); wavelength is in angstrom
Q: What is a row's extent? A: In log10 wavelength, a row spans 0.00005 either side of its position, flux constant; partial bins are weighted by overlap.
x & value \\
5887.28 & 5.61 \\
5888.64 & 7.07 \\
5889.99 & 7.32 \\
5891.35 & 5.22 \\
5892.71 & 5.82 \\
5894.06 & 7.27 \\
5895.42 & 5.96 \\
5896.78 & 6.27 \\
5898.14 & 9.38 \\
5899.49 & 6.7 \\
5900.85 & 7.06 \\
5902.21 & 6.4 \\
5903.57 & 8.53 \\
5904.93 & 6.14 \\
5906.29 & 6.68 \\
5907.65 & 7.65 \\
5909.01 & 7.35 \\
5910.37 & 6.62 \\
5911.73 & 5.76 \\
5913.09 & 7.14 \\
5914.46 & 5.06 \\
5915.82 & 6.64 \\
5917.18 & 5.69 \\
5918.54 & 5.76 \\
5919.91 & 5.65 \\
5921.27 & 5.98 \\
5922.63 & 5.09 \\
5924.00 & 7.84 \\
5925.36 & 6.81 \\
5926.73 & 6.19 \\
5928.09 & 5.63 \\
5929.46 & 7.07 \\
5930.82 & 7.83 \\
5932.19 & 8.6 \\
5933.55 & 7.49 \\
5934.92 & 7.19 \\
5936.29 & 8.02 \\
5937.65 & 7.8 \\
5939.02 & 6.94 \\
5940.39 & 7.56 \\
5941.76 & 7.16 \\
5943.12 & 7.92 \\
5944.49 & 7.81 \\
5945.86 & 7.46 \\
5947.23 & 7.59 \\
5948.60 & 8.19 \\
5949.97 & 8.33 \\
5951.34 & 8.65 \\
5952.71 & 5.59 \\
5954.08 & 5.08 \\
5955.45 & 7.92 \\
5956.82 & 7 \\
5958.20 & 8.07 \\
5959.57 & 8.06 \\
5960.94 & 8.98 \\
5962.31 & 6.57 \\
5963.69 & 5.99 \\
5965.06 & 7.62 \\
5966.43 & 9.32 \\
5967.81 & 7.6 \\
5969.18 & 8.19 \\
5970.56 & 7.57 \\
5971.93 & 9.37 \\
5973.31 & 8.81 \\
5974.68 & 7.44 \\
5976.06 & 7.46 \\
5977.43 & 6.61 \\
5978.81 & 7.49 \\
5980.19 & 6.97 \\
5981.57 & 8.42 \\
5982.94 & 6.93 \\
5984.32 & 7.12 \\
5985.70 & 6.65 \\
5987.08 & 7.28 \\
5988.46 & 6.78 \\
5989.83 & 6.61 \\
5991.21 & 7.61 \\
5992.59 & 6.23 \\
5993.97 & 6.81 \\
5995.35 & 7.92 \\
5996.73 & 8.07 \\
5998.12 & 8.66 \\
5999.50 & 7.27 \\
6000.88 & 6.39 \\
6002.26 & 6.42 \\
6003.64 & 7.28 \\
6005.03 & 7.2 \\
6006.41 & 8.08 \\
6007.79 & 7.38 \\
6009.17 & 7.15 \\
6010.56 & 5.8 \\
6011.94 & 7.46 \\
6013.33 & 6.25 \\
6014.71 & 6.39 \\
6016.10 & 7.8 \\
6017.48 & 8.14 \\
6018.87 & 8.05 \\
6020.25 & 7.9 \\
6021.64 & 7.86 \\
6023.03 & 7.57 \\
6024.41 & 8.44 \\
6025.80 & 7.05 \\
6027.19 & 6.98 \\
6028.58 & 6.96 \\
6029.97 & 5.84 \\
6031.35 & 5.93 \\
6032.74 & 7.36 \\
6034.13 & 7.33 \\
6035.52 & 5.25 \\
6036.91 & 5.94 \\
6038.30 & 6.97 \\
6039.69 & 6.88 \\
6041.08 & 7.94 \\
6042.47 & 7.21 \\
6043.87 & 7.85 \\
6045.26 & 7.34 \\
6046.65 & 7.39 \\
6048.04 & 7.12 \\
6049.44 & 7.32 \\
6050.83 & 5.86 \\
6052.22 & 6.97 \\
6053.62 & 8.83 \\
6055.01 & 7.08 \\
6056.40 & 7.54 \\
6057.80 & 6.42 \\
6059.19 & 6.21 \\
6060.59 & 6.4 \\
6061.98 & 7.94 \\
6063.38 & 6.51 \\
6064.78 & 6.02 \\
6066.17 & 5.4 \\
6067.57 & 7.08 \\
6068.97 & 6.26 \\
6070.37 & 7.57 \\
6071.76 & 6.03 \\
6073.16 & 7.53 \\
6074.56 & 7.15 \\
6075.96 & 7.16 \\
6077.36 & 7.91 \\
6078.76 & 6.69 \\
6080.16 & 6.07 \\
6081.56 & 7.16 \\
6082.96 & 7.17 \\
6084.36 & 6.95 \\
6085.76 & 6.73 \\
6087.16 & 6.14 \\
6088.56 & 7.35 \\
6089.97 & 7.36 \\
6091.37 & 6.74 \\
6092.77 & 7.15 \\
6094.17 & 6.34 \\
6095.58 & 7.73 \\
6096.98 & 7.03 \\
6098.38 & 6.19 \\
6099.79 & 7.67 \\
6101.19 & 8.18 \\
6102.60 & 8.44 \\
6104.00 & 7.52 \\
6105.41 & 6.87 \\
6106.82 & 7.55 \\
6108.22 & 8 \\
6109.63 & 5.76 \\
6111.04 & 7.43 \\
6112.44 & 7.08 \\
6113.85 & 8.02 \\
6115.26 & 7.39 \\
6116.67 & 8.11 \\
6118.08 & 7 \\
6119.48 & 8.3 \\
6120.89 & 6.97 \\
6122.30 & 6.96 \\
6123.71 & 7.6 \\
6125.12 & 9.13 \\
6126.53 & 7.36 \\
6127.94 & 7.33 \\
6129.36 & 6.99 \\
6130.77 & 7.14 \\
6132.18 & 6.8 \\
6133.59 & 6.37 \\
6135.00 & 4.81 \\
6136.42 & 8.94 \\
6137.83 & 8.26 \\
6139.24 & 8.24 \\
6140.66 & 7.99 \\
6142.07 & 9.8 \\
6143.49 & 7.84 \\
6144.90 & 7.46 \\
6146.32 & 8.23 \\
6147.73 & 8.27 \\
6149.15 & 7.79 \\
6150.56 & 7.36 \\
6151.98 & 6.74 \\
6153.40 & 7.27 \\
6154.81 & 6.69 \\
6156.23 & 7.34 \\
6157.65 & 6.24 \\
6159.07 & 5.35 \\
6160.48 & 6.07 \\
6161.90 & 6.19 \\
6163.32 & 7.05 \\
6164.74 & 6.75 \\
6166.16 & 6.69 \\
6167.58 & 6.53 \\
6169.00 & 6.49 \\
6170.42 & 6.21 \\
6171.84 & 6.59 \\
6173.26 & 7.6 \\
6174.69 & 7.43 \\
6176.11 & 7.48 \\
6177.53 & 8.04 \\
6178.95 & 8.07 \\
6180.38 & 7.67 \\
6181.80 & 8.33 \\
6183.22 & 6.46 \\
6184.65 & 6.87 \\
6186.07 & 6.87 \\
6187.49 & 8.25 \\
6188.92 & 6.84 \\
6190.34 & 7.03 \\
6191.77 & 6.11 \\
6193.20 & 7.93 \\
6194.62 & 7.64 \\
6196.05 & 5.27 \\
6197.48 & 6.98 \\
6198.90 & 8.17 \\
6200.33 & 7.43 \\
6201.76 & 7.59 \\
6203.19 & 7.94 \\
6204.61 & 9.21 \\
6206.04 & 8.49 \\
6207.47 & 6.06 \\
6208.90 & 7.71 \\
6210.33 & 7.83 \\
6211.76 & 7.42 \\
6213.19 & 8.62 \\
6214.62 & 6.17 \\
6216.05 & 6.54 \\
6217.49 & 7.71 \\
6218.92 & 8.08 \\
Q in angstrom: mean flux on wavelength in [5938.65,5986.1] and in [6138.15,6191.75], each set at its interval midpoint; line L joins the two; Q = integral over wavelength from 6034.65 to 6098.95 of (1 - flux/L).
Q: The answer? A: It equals 4.2 angstrom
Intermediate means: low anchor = 7.56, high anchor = 7.24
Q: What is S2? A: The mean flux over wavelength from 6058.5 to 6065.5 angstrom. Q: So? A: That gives 6.61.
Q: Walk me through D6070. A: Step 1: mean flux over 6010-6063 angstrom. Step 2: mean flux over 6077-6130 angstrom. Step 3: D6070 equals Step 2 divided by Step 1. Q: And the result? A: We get 1.02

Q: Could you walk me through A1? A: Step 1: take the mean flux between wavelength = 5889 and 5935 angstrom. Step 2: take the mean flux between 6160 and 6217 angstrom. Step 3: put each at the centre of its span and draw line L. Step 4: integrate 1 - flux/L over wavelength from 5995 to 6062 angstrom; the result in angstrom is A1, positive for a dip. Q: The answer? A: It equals -2.3 angstrom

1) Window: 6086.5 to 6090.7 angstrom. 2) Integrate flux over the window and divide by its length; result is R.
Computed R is 6.95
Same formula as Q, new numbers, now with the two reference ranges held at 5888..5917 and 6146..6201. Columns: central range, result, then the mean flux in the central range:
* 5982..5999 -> -1.0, 7.24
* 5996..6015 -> -0.8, 7.14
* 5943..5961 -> -2.0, 7.56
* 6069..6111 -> -0.8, 7.1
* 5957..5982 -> -3.5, 7.78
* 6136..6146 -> -1.8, 8.34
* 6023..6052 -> -0.2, 6.96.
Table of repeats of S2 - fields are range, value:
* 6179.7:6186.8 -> 7.25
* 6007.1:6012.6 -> 6.95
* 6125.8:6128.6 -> 7.36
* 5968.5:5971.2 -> 7.87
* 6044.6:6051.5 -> 7.01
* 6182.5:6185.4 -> 6.68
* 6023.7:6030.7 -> 7.06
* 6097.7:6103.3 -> 7.62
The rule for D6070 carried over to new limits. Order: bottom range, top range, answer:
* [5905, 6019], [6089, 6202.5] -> 1.01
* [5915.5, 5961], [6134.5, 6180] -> 1.02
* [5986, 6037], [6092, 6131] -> 1.04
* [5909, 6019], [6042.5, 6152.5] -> 1.00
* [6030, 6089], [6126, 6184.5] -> 1.05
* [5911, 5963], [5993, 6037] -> 1.02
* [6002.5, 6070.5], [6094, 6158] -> 1.06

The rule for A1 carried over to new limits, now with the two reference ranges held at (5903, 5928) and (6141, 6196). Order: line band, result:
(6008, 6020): -0.8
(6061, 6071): 0.3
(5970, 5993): -2.6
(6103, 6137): -1.3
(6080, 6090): 0.1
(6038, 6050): -0.9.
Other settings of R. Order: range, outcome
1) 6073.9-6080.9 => 6.99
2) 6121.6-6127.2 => 7.77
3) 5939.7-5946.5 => 7.58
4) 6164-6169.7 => 6.62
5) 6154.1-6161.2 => 6.35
